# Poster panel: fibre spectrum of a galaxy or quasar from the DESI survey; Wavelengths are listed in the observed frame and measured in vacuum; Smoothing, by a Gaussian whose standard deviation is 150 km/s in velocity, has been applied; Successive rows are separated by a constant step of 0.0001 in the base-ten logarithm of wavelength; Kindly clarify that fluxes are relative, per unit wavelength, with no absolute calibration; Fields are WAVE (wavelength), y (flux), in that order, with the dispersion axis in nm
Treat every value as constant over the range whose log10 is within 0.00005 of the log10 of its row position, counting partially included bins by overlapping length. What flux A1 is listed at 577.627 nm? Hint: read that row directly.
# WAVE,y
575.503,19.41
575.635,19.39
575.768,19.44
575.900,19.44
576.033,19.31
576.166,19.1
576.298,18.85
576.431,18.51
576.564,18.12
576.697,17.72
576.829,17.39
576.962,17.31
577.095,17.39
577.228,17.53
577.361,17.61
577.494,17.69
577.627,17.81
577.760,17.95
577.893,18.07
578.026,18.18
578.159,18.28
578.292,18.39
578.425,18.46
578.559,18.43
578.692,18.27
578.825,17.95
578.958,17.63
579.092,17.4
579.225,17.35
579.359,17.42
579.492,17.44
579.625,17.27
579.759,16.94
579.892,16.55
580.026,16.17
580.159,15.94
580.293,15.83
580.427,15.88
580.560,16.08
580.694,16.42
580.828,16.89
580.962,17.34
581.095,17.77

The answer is 17.81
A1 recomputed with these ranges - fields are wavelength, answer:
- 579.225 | 17.35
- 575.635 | 19.39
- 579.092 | 17.4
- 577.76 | 17.95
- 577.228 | 17.53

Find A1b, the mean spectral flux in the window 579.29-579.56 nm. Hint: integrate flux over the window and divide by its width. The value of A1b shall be 17.4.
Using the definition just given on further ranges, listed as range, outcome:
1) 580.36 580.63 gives 16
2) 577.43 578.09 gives 17.9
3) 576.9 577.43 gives 17.5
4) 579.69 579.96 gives 16.7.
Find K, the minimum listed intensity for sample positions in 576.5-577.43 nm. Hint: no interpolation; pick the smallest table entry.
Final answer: 17.31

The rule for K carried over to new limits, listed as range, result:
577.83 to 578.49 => 18.07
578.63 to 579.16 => 17.4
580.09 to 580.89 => 15.83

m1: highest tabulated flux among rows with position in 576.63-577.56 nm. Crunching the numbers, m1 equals 17.72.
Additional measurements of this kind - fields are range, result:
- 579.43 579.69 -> 17.44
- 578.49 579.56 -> 18.43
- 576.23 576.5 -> 18.85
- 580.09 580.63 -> 16.08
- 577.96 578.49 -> 18.46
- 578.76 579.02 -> 17.95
